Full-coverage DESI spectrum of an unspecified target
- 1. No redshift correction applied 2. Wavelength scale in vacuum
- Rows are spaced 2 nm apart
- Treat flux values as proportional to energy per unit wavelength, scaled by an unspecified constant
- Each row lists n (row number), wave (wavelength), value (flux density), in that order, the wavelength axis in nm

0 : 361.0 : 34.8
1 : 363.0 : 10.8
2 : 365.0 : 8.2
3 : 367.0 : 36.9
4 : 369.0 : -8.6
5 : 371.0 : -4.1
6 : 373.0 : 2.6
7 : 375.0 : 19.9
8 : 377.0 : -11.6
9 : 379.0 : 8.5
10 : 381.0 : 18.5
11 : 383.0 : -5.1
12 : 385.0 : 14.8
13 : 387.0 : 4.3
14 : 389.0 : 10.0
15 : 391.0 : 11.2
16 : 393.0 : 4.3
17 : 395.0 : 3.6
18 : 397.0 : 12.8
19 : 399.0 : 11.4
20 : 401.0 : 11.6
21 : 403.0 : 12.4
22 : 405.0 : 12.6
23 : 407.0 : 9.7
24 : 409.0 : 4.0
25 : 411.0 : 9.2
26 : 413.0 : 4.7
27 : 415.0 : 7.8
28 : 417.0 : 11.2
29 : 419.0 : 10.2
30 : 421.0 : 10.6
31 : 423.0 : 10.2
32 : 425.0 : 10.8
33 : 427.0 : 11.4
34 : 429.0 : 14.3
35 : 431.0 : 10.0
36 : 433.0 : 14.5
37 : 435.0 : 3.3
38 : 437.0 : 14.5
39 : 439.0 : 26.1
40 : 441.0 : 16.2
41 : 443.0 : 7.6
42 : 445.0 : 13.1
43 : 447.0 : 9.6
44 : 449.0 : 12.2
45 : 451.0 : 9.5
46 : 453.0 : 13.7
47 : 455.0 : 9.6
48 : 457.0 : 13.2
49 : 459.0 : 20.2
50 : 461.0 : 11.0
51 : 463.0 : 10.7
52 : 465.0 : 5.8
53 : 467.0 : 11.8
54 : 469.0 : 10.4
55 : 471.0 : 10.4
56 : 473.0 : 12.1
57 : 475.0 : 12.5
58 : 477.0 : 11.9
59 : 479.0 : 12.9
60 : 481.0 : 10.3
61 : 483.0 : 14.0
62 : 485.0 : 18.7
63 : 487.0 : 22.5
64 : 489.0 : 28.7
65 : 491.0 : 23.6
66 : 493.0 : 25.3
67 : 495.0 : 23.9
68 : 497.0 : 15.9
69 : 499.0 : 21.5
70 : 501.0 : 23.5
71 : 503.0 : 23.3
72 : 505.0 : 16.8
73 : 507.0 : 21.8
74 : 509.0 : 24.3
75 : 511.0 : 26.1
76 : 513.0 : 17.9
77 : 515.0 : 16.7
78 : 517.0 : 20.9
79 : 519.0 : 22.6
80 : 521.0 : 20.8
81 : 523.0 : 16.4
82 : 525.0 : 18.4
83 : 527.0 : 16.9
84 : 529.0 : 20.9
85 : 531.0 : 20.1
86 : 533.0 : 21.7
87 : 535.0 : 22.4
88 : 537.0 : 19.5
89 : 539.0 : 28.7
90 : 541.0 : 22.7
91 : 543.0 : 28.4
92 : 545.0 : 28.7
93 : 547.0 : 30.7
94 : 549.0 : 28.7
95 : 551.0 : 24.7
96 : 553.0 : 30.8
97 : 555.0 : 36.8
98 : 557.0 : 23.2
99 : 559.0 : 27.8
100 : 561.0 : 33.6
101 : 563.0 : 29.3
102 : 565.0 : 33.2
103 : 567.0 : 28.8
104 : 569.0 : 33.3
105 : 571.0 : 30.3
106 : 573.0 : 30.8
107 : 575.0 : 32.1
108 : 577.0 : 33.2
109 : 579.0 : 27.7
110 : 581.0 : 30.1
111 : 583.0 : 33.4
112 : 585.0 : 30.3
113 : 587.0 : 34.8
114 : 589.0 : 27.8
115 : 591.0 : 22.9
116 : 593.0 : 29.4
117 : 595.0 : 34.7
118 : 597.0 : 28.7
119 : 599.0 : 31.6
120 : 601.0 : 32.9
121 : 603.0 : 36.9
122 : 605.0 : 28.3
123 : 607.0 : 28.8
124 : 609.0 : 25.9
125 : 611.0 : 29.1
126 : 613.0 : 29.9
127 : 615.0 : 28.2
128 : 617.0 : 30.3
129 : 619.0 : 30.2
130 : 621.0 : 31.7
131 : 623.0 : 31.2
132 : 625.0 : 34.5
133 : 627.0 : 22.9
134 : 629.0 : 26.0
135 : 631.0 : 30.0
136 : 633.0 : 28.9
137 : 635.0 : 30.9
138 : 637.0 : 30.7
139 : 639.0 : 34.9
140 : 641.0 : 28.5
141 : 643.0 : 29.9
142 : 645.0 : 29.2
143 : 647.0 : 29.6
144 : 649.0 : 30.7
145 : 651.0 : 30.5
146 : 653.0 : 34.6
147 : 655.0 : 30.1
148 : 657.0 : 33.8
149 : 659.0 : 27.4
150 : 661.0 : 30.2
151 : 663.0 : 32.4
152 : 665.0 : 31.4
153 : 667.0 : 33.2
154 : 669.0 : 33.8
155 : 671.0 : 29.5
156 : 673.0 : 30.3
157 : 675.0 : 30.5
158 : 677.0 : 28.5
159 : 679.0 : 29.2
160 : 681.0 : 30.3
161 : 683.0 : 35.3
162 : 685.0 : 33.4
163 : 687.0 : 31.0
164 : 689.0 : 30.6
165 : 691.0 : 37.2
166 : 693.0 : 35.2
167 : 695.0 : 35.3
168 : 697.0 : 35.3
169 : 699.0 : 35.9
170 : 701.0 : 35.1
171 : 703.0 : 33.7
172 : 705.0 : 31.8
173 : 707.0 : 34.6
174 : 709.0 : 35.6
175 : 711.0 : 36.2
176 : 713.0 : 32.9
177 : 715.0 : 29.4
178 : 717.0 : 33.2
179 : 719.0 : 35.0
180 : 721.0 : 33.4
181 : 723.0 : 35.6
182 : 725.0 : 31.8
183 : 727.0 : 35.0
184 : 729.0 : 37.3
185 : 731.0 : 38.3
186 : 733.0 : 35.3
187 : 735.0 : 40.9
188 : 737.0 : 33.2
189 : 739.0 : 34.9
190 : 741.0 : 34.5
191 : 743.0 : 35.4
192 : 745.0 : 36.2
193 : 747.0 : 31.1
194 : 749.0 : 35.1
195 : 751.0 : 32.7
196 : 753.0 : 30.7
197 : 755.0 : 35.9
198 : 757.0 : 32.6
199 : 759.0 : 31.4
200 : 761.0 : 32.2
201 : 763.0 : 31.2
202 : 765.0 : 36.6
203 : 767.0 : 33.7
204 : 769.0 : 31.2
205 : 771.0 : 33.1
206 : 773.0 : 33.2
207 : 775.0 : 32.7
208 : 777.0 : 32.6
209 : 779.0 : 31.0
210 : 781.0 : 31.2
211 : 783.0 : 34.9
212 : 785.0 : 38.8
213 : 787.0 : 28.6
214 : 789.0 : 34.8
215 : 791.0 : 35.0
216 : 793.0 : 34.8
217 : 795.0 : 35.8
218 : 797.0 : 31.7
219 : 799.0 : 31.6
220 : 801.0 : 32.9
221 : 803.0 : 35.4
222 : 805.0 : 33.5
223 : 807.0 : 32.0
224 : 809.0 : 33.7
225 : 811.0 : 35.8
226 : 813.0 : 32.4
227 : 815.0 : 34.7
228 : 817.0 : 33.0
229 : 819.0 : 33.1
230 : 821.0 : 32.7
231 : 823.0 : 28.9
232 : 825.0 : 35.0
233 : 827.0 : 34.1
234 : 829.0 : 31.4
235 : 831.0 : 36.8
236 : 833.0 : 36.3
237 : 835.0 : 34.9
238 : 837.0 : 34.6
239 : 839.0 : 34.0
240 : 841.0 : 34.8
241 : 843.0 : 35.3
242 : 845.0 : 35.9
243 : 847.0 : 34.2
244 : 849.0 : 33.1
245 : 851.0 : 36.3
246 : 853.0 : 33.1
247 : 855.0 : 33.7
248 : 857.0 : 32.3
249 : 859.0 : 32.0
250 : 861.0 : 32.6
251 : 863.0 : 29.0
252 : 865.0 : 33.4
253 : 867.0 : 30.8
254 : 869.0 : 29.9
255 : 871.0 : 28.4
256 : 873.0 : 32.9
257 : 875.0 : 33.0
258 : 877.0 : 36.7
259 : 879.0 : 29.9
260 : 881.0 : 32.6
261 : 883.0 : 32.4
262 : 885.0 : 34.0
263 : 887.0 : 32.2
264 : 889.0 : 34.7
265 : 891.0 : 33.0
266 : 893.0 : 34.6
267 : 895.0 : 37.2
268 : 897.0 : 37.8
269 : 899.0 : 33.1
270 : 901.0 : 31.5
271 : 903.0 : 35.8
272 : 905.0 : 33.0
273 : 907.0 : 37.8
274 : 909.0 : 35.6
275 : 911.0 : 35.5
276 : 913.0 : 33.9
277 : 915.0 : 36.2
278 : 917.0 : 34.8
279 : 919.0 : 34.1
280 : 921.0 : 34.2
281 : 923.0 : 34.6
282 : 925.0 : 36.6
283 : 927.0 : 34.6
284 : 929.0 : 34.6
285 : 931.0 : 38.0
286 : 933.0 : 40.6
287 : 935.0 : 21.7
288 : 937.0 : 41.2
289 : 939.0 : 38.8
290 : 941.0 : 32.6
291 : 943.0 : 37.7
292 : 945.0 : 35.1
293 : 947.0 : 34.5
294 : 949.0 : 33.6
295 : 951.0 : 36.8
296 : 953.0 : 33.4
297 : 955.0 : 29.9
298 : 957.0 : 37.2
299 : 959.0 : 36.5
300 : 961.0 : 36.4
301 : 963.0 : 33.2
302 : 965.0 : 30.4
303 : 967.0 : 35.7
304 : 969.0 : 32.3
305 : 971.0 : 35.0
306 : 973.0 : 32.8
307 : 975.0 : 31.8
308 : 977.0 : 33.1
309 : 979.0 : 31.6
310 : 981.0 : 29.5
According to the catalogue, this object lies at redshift 0.21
